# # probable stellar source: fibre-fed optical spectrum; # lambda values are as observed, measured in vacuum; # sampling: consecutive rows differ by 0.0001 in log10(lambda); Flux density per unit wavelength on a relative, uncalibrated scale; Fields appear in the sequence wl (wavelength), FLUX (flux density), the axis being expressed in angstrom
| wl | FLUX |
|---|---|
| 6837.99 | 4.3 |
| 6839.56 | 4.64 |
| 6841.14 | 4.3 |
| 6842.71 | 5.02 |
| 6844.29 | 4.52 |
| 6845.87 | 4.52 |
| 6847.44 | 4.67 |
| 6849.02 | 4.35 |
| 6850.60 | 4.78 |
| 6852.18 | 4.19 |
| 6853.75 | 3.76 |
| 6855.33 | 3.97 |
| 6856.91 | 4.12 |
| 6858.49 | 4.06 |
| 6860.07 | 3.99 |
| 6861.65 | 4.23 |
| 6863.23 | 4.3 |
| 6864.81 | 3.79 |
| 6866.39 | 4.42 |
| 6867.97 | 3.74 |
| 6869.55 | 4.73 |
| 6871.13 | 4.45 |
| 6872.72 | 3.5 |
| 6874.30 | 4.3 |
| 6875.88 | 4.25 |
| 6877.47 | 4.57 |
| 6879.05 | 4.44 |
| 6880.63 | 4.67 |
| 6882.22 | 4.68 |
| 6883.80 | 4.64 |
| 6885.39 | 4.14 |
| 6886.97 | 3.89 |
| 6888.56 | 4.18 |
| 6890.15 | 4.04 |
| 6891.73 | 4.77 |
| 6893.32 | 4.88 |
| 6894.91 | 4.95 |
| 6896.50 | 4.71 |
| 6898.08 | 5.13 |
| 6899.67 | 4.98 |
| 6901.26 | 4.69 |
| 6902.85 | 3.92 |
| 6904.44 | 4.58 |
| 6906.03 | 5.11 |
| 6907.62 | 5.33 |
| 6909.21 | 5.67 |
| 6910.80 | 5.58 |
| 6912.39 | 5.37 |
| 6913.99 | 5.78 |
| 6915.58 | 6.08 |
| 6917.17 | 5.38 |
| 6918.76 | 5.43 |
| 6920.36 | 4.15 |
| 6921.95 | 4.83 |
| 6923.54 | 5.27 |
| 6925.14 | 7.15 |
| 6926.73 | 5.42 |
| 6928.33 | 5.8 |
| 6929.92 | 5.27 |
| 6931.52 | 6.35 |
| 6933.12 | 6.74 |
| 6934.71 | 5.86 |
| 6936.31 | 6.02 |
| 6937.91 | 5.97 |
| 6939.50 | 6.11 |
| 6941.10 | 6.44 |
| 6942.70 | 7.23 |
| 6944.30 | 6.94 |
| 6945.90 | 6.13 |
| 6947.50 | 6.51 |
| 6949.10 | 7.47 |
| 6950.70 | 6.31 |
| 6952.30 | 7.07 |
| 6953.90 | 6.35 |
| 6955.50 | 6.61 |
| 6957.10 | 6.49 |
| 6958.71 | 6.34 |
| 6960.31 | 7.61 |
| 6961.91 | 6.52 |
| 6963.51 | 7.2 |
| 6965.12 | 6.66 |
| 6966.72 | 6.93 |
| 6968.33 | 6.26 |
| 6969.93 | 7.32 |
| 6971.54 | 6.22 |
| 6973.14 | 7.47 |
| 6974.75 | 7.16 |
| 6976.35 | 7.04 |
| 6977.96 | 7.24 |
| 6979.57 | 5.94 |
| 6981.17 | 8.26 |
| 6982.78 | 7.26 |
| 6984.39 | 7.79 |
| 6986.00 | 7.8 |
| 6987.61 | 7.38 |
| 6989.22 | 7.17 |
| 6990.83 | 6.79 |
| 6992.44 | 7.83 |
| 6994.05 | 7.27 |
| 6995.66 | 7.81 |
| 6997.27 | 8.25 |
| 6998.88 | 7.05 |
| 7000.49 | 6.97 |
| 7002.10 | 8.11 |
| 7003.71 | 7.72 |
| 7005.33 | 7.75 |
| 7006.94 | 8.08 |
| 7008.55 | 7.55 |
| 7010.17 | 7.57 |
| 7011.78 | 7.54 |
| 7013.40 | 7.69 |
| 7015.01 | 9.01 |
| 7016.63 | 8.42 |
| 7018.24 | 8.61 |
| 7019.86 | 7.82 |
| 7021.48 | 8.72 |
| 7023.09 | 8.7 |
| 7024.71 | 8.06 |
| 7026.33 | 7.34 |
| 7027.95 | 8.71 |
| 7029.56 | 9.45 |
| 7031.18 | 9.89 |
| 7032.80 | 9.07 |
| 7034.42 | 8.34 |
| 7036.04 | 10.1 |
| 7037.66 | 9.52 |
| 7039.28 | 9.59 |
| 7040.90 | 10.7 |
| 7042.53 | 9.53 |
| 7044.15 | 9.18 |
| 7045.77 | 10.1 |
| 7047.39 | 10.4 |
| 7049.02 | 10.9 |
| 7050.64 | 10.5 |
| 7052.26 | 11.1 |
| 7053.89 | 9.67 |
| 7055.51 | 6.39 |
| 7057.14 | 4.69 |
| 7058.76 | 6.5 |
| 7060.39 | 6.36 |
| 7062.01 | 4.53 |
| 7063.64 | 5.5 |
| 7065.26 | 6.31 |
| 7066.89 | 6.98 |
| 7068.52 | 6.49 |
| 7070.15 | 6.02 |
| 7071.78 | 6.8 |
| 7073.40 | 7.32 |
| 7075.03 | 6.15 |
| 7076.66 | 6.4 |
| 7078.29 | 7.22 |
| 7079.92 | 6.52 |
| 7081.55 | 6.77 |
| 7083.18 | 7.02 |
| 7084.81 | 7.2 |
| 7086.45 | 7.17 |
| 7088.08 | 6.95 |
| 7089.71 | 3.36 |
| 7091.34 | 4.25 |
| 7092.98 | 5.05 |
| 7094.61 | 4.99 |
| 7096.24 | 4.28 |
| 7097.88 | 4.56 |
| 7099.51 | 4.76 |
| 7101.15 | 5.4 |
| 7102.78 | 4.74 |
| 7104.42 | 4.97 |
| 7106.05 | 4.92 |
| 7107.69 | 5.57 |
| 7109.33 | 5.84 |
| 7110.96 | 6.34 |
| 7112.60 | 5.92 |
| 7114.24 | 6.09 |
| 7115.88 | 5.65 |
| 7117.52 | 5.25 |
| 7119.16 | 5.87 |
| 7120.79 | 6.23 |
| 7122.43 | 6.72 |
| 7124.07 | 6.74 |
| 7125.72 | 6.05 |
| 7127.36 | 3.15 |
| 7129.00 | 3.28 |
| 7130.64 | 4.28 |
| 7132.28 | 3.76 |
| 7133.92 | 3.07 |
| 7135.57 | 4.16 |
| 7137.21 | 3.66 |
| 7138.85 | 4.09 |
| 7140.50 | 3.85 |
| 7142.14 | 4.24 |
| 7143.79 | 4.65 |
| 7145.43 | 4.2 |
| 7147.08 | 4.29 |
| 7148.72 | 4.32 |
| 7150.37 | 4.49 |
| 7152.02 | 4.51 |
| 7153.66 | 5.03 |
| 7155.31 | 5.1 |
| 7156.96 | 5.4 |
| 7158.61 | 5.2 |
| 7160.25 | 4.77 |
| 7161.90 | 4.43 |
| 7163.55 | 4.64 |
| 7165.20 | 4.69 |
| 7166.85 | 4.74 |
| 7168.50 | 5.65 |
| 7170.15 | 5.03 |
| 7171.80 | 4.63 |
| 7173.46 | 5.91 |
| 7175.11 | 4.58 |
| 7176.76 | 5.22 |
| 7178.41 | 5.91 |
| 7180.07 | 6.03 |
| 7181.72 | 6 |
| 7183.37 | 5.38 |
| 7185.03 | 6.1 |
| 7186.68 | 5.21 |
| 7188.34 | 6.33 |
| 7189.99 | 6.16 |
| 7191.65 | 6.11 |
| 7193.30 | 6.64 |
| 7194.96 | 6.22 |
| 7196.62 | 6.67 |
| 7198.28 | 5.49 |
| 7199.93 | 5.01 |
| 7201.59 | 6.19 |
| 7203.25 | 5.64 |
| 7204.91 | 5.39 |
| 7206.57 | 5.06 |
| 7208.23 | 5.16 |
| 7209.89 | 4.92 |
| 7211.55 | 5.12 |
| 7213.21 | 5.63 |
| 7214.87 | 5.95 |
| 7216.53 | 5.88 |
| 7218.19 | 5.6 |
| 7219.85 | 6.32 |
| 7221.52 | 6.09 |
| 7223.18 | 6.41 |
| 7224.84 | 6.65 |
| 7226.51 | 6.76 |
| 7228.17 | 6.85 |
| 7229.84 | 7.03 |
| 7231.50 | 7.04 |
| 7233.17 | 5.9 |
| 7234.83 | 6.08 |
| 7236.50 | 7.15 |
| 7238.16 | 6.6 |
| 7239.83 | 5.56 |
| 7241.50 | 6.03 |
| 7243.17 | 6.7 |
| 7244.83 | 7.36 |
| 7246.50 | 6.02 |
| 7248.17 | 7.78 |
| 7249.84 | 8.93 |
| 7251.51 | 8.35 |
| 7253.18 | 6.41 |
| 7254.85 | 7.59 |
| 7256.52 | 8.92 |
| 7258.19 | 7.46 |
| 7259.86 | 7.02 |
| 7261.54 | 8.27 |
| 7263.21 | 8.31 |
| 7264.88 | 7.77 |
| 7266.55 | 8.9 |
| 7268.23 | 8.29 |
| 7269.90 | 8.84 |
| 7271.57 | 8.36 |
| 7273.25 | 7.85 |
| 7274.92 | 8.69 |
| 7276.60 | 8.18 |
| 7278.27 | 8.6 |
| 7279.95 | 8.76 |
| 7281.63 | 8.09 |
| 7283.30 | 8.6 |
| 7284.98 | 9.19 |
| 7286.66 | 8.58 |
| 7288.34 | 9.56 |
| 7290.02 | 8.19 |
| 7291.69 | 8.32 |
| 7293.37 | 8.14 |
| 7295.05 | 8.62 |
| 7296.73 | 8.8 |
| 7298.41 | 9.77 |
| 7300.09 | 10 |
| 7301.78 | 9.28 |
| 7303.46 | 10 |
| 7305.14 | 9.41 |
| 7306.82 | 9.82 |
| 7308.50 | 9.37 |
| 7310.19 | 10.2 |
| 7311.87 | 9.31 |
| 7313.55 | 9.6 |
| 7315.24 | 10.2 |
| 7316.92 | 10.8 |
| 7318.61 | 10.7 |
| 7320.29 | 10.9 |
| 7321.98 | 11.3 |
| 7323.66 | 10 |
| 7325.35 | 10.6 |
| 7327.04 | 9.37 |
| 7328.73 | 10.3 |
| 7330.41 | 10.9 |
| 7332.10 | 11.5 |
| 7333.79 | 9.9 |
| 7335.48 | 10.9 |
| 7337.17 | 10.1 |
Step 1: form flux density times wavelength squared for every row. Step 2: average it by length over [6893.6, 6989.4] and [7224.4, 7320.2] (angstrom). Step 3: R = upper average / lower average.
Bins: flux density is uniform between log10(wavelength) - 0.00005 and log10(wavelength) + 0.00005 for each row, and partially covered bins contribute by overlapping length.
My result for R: 1.5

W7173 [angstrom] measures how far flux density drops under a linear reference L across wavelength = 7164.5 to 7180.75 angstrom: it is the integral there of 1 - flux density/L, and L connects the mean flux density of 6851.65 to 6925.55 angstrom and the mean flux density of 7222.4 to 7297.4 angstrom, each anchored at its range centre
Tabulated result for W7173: 4.1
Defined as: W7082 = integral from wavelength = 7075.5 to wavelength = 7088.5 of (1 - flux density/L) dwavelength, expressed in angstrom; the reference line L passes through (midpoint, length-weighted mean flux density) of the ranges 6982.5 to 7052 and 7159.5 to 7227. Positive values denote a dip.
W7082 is 1.0 angstrom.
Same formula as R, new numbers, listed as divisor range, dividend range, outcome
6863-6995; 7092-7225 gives 0.96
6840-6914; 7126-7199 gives 1.19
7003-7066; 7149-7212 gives 0.67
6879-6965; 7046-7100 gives 1.24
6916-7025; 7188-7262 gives 0.99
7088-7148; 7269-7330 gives 2.02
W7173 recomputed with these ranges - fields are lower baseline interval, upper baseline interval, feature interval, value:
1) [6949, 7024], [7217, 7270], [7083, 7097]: 3.38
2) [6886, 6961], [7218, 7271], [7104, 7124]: 2.25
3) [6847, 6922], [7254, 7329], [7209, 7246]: 9.38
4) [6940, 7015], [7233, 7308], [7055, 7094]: 6.95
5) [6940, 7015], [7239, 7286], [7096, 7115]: 5.54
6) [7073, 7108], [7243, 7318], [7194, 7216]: 5.53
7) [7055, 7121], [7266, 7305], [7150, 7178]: 8.04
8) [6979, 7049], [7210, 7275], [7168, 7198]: 6.58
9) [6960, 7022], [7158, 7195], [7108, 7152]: 8.24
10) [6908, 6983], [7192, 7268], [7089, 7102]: 3.80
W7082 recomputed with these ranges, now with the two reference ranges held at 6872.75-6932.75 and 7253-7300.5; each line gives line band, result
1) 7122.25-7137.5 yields 5.71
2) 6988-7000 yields -3.33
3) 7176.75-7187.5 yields 2.60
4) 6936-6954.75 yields -4.14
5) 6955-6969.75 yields -3.29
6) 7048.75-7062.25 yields -3.15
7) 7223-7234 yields 1.80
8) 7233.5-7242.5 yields 2.01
